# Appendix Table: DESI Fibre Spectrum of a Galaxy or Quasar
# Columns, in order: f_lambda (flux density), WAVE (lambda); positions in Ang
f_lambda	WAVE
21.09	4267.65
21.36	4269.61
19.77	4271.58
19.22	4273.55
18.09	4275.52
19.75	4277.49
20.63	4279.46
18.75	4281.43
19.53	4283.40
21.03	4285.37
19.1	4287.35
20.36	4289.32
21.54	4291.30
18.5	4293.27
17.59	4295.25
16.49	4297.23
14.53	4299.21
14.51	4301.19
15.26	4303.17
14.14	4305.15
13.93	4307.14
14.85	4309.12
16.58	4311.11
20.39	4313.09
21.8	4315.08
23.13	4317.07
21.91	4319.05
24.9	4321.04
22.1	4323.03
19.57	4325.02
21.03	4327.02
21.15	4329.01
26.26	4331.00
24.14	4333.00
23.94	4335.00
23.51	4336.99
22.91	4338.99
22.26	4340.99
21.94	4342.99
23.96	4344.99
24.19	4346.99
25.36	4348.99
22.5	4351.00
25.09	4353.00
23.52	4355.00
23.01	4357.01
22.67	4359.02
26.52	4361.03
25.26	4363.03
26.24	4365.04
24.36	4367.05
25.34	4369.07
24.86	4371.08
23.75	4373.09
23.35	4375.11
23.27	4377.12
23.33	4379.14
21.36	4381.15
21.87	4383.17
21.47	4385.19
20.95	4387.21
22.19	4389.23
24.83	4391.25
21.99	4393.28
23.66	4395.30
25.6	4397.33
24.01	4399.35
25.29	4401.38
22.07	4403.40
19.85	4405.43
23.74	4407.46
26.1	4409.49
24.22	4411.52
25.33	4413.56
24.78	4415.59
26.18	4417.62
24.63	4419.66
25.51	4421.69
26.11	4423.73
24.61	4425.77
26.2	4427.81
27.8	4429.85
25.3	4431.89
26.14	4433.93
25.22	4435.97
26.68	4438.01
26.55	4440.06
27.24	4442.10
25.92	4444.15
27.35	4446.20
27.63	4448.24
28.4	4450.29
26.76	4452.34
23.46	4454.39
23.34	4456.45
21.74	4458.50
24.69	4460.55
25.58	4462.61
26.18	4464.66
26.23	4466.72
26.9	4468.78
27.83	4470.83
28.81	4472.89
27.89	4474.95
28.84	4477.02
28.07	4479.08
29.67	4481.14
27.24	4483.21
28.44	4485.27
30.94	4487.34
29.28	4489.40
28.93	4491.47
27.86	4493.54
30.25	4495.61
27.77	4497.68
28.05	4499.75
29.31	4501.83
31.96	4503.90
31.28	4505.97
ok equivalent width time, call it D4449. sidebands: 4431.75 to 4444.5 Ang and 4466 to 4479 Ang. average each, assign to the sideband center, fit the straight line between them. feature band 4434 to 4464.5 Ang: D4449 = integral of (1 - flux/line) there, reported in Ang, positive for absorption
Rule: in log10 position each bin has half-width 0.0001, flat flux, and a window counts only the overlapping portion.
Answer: 1.08 Ang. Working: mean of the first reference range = 26.2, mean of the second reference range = 27.8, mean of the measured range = 25.8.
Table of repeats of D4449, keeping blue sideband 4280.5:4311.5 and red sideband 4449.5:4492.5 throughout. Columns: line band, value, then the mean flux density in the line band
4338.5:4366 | -4.7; 24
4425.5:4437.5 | -0.5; 26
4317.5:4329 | -1.9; 21.9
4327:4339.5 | -2.6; 23.5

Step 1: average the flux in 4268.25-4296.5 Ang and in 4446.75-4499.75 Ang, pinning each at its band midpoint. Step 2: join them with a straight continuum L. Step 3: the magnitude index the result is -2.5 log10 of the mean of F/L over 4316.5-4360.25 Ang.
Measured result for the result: -0.061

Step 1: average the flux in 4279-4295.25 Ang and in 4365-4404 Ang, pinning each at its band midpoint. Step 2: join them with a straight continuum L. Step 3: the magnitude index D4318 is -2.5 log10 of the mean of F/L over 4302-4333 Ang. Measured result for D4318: 0.06 mag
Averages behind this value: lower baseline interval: 19.8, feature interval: 19.9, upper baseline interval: 23.4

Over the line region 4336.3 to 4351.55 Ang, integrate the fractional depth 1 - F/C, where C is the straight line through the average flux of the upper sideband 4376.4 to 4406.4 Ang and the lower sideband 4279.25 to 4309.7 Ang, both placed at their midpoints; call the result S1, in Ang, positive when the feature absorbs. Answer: -2.4 Ang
